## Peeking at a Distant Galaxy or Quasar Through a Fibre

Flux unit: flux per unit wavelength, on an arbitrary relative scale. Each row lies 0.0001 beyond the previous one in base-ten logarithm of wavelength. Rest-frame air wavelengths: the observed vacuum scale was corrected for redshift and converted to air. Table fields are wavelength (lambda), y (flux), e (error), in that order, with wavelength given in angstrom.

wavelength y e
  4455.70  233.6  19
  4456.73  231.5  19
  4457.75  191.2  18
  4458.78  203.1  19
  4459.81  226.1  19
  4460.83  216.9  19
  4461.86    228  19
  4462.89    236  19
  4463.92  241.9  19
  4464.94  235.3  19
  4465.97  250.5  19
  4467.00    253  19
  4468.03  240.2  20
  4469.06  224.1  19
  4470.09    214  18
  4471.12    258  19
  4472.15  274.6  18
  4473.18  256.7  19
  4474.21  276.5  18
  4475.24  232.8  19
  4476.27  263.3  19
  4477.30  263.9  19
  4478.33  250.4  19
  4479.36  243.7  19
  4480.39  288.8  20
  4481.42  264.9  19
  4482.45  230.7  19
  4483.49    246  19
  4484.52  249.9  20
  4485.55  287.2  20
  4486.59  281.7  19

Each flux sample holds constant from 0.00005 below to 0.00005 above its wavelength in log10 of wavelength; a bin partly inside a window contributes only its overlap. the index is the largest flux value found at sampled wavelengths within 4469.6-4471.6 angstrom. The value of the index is 258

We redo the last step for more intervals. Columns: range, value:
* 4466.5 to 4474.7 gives 276.5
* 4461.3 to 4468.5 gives 253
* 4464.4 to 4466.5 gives 250.5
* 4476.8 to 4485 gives 288.8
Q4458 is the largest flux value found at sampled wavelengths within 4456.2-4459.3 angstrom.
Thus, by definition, 231.5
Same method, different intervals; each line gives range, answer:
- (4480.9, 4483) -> 264.9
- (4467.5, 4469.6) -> 240.2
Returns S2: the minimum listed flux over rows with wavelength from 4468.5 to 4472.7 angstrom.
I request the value 214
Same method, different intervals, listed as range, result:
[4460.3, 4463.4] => 216.9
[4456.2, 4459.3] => 191.2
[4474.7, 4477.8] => 232.8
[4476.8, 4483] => 230.7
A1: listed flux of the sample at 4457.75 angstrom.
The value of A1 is 191.2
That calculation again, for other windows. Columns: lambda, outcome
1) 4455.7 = 233.6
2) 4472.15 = 274.6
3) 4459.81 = 226.1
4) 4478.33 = 250.4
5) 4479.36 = 243.7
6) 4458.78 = 203.1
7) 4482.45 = 230.7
